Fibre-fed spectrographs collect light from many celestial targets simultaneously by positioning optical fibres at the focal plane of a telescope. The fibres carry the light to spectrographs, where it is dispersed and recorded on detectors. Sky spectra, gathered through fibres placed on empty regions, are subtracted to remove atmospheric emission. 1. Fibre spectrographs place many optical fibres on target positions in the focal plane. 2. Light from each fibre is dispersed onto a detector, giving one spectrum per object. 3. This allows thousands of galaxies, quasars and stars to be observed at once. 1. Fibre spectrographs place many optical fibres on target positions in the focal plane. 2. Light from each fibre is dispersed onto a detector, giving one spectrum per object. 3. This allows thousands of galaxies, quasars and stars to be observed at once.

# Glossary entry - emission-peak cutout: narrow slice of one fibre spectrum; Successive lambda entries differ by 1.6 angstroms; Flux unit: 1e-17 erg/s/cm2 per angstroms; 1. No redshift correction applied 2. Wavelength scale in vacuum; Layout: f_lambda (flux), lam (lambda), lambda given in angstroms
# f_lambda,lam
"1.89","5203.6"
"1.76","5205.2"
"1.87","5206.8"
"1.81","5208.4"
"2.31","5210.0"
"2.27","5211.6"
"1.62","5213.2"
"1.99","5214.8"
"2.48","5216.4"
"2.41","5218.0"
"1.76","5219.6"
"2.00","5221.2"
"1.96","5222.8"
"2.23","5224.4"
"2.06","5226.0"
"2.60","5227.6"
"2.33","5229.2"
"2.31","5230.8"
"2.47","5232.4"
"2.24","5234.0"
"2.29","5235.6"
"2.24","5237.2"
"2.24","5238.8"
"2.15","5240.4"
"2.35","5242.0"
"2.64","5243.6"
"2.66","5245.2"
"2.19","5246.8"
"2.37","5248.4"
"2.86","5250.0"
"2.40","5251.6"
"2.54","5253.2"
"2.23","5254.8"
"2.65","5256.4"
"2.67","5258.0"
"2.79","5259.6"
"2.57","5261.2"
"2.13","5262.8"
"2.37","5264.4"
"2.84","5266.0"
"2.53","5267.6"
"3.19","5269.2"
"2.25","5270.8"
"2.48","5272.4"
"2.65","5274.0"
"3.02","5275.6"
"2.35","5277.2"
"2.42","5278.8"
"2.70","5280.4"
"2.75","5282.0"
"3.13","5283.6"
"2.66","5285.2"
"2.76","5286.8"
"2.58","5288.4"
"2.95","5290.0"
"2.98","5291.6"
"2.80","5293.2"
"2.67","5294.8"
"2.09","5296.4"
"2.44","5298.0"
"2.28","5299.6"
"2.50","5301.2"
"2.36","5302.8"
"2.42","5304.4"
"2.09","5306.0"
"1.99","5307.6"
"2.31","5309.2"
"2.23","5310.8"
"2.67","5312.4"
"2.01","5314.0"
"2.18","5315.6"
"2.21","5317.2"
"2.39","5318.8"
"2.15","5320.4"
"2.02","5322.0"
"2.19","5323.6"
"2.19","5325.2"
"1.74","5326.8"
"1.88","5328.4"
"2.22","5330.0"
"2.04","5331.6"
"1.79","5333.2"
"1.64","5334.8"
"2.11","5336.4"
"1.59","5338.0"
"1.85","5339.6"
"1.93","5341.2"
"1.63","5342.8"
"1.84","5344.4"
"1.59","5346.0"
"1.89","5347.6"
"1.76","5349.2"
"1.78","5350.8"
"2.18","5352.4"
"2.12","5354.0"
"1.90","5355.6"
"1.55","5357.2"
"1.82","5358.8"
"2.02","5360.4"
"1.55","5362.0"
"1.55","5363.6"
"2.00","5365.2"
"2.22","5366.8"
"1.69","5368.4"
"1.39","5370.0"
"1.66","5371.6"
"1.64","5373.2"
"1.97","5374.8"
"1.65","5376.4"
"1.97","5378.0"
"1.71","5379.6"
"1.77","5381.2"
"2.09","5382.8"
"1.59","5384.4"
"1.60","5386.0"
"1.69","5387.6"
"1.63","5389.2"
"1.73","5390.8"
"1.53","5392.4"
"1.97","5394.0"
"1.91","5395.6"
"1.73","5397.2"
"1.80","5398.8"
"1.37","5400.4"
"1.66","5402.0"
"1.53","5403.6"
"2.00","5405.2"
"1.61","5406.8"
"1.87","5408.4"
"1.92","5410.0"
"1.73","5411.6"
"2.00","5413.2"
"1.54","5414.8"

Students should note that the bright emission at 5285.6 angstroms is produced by C III]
